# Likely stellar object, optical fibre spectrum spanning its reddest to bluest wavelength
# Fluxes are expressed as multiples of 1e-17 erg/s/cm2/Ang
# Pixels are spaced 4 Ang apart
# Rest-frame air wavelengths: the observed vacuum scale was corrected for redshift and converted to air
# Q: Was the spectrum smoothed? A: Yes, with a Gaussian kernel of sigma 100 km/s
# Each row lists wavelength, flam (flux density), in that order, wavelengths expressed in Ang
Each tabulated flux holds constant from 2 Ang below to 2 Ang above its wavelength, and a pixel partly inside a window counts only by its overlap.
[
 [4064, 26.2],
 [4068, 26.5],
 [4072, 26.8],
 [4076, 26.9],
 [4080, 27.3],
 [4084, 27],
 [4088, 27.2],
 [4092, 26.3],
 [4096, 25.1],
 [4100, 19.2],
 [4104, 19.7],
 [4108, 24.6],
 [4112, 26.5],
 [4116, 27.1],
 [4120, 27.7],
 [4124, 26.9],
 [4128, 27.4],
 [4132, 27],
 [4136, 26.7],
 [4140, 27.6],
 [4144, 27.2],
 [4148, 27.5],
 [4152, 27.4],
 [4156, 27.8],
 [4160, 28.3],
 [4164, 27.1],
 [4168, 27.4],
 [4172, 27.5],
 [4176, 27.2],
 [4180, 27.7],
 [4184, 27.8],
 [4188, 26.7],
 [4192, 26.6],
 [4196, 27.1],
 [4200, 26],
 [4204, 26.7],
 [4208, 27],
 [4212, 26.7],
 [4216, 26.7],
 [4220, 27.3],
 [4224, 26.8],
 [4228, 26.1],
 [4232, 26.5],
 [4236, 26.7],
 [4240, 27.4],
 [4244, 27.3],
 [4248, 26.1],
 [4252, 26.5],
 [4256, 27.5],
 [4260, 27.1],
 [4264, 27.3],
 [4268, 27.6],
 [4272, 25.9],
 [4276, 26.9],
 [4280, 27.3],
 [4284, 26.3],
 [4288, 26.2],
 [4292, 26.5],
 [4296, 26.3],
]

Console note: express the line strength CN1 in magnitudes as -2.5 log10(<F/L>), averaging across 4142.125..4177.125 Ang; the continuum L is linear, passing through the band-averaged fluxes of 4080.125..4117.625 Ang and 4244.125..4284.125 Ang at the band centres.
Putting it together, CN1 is -0.08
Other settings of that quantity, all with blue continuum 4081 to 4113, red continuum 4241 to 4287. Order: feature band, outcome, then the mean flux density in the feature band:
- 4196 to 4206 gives -0.02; 26.5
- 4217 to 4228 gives -0.02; 26.8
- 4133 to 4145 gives -0.09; 27.1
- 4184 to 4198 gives -0.05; 26.9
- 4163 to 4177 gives -0.07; 27.3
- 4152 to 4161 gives -0.10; 27.9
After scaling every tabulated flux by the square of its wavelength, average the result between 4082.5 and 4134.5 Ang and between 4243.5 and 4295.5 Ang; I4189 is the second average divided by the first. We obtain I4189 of 1.13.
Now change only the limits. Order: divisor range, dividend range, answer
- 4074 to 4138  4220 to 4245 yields 1.10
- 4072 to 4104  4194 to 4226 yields 1.12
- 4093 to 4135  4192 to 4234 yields 1.11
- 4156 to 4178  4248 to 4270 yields 1.03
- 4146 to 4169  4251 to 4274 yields 1.03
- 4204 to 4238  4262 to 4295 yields 1.03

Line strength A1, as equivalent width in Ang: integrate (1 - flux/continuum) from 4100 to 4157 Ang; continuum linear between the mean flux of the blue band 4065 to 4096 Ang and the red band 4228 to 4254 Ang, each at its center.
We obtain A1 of 1.0 Ang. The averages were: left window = 26.7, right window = 26.7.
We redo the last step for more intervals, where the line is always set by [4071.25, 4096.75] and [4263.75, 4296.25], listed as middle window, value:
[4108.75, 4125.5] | -0.09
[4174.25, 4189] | -0.38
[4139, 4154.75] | -0.42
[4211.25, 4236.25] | 0.01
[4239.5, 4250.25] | -0.07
